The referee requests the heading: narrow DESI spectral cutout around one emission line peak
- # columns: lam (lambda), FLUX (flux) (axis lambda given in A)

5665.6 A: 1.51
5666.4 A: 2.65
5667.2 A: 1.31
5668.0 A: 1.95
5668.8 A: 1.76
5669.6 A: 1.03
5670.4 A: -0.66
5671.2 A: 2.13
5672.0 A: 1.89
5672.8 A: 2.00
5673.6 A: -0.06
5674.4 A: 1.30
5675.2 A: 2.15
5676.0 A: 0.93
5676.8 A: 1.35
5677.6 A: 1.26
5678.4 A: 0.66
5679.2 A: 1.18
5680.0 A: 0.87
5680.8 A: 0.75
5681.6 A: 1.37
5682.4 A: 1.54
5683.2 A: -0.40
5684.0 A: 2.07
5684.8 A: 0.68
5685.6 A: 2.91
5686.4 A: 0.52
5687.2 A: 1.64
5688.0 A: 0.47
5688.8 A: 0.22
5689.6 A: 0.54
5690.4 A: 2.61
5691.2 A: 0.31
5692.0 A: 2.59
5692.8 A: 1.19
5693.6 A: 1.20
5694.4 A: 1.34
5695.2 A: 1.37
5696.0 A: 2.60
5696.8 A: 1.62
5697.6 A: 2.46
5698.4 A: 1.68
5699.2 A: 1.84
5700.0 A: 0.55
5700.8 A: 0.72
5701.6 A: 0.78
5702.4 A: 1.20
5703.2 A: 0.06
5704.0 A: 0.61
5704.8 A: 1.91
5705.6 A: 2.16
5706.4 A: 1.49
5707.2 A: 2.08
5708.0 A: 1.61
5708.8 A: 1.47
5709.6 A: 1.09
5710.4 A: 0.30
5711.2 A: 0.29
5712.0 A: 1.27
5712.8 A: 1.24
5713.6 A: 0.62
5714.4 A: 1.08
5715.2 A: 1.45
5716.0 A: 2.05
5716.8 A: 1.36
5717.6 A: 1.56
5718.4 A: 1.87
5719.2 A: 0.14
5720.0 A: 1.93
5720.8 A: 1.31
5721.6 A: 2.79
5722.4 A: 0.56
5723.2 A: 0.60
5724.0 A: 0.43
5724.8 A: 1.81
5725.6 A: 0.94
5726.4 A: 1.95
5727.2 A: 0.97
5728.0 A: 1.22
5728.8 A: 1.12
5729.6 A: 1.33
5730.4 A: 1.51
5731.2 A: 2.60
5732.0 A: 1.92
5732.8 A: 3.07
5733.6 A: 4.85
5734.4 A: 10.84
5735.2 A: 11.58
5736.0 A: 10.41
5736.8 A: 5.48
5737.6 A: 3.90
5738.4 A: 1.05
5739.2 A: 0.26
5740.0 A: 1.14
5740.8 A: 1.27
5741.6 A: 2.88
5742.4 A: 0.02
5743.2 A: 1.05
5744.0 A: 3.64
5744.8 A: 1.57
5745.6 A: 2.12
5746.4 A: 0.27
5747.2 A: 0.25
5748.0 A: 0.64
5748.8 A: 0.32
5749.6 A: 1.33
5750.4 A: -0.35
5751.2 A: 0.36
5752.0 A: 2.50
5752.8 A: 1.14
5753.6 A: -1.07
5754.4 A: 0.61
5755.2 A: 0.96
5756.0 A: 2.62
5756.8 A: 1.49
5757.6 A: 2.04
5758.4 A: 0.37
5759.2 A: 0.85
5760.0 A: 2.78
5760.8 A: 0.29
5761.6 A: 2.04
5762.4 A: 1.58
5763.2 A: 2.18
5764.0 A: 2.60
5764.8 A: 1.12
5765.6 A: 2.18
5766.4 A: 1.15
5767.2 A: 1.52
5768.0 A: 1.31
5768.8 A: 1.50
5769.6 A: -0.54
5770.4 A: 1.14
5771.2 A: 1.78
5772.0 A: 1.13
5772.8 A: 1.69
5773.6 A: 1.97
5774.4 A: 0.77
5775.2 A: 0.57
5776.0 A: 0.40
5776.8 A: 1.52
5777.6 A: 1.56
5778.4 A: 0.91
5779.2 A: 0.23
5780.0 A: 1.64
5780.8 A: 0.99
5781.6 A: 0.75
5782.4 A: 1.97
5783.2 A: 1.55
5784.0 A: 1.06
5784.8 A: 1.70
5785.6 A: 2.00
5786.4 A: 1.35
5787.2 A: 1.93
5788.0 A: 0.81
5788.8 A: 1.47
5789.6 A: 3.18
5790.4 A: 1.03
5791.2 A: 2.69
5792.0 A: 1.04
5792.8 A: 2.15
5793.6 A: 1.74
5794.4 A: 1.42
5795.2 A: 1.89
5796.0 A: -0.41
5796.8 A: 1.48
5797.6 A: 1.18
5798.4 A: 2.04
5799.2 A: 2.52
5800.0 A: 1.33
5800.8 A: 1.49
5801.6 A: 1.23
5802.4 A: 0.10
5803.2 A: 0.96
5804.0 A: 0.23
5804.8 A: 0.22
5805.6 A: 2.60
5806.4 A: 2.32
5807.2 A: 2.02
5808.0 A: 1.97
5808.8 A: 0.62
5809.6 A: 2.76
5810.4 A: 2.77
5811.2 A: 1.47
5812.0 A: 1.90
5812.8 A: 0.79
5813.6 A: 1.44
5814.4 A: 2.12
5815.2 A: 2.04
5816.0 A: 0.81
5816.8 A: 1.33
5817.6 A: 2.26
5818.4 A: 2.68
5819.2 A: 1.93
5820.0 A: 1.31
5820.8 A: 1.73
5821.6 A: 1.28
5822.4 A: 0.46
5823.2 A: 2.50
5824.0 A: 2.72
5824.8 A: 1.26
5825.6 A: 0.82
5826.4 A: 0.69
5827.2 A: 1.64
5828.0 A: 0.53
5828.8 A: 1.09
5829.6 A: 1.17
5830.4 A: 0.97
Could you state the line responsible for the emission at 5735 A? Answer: H-beta 4861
